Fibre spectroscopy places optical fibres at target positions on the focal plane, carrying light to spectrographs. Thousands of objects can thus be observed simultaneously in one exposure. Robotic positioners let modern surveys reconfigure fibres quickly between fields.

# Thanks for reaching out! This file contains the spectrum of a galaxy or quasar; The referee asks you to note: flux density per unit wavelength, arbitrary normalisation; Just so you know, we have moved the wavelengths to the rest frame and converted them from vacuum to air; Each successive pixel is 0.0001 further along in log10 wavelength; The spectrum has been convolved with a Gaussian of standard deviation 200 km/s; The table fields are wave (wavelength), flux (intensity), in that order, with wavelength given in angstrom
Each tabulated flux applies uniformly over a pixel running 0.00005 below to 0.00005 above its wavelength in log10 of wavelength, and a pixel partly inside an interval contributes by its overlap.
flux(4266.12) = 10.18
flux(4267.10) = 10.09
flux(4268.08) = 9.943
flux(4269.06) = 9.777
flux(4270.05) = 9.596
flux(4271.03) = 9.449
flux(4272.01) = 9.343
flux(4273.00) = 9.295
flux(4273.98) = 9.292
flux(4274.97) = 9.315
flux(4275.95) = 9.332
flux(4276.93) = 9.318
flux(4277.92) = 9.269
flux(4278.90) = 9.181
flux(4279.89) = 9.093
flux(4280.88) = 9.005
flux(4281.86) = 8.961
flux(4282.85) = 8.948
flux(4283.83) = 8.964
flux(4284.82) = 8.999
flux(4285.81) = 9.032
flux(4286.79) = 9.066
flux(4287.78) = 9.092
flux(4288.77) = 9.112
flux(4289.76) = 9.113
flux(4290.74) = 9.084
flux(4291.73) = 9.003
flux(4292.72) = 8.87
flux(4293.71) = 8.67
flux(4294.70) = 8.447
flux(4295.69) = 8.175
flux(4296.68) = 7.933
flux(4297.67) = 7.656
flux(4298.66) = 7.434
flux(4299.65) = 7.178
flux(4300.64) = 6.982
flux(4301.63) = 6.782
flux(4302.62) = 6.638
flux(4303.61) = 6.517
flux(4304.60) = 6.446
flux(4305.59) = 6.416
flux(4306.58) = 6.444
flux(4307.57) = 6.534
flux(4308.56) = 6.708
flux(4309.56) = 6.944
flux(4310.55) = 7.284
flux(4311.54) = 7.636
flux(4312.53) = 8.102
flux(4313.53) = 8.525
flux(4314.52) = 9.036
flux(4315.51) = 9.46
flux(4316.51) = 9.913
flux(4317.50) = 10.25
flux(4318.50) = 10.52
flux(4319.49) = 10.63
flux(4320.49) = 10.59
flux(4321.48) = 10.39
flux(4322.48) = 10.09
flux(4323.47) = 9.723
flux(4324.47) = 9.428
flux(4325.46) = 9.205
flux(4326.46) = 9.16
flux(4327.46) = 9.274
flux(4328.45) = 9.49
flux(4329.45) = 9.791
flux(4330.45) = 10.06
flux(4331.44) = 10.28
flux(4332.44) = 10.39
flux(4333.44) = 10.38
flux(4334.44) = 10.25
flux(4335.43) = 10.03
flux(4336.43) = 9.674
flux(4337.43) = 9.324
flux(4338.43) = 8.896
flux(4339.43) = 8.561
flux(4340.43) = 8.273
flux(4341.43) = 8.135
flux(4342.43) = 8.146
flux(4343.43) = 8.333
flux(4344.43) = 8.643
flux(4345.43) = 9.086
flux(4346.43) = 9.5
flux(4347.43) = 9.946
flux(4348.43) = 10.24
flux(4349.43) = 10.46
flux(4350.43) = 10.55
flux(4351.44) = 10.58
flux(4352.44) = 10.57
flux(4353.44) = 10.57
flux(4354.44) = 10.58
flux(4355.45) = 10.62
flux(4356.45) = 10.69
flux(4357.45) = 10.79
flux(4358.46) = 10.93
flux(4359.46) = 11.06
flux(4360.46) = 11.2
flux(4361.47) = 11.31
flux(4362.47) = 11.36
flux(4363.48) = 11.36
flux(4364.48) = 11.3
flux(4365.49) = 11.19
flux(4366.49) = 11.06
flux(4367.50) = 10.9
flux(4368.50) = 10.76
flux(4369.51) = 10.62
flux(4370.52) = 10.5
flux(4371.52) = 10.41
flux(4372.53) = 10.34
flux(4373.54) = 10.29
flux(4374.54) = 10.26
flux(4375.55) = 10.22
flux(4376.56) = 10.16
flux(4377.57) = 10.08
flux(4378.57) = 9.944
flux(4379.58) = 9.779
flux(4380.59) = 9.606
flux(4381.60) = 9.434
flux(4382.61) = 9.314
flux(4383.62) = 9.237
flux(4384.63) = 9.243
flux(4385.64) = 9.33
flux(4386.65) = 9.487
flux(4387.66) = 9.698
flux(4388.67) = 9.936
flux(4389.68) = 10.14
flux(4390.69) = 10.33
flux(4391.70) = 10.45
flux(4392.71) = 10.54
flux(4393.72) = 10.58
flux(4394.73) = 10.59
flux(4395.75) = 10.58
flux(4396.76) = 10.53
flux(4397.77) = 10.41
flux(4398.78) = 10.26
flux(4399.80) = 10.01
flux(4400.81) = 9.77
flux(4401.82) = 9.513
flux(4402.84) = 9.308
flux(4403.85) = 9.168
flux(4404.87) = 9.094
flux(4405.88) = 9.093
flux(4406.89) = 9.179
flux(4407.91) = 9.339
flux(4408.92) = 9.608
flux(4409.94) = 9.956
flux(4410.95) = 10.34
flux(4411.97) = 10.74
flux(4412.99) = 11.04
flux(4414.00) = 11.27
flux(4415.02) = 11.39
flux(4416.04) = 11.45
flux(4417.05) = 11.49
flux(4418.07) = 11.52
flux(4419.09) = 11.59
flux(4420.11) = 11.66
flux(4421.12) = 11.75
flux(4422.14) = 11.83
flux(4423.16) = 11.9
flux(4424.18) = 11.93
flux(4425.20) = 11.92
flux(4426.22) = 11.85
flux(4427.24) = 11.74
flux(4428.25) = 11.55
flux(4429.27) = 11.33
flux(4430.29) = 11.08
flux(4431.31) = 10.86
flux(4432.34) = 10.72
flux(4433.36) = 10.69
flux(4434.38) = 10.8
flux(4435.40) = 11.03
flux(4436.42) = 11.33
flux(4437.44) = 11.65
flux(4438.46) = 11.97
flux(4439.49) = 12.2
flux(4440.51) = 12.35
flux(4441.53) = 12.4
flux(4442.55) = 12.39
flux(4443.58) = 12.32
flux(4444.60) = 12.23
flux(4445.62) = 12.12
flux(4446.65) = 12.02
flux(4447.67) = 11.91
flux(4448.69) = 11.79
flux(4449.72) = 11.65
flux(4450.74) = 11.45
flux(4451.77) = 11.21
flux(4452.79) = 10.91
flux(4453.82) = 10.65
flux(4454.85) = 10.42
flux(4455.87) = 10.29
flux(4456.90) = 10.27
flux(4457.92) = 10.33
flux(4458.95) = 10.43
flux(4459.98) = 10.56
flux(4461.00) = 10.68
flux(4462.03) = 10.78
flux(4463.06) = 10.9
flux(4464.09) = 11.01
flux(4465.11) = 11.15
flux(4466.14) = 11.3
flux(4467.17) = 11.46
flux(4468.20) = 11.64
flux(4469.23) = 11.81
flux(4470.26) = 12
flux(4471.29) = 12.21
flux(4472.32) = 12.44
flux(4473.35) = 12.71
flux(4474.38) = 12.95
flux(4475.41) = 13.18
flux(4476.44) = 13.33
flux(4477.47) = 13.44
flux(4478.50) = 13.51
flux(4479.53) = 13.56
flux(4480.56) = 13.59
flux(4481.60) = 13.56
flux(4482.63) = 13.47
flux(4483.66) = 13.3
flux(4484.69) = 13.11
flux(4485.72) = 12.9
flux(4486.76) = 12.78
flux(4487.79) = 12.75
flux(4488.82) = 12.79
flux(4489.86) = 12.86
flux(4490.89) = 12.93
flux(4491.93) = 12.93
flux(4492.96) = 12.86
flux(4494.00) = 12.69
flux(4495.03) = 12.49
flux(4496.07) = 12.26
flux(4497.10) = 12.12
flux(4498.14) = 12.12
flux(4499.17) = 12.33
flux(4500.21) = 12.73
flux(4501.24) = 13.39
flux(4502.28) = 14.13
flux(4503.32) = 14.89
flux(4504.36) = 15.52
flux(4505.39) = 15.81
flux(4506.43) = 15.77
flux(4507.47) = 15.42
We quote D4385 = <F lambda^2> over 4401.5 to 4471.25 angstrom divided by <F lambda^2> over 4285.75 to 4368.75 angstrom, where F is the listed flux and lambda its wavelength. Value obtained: 1.3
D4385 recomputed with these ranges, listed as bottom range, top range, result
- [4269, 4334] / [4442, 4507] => 1.52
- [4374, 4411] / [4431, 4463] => 1.18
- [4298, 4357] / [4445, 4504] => 1.45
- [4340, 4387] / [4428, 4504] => 1.25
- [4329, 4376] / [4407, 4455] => 1.16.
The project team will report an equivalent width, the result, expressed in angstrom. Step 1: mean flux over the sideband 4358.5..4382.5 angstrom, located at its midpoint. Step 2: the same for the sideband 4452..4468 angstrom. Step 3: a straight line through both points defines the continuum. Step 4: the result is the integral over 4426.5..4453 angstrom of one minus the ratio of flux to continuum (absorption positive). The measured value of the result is -2.2 angstrom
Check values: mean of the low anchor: 10.6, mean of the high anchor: 10.8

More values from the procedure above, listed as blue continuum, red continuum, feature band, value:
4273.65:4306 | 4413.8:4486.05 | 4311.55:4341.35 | -1.4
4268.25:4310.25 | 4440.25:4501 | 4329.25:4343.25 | -0.1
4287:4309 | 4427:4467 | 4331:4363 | -3.9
